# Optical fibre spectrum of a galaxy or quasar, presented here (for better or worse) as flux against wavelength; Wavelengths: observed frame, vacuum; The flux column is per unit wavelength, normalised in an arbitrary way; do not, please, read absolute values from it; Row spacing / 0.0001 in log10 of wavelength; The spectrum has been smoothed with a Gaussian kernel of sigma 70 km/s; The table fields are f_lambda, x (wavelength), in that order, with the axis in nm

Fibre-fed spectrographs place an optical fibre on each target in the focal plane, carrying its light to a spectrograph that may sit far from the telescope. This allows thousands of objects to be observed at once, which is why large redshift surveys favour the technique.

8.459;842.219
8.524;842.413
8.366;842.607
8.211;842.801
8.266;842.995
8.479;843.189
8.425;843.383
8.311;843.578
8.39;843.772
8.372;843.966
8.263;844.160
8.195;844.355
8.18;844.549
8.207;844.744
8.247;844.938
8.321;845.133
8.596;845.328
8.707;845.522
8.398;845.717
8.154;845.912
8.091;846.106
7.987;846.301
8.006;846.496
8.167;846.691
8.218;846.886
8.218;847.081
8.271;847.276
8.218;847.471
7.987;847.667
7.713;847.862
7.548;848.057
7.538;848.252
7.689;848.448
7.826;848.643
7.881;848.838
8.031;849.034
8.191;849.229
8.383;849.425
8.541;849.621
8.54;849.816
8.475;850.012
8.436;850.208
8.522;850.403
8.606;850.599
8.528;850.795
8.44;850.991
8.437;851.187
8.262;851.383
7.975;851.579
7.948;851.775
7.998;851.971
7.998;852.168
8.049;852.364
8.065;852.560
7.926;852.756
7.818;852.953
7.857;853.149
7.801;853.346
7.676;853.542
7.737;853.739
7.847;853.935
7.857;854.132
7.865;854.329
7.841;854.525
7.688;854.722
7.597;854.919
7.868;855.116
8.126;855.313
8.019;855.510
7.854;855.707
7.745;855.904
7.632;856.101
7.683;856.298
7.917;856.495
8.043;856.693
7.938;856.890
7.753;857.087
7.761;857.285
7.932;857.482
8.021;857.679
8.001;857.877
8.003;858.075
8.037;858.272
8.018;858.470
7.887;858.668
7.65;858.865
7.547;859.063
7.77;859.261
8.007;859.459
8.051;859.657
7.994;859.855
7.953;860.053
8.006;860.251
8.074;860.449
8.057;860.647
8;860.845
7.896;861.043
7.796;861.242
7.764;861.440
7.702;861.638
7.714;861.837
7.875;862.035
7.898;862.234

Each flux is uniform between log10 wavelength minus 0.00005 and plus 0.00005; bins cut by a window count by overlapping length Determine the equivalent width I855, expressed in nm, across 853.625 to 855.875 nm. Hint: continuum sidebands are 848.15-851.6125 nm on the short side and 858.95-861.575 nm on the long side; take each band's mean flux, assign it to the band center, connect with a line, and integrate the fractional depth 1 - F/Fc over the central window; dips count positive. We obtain 0.07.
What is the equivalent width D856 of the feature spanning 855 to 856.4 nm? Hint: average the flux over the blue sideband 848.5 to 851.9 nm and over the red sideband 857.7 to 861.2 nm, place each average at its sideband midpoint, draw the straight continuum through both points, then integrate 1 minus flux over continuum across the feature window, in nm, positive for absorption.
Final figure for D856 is 0.04 nm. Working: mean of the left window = 8.29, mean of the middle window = 7.85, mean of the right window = 7.94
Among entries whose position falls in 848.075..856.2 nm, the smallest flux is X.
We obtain 7.538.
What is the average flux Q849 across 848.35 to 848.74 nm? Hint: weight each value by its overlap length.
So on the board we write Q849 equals 7.76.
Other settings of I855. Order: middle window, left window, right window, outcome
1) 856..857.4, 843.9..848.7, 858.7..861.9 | 0.02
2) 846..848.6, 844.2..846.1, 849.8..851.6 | 0.12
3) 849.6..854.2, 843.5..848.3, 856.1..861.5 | -0.05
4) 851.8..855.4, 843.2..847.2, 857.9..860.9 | 0.09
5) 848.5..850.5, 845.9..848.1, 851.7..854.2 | -0.07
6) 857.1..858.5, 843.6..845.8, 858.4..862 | 0.00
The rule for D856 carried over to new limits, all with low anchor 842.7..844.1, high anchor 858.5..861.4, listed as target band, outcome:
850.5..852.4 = -0.02 nm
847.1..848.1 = 0.03 nm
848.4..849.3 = 0.03 nm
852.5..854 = 0.05 nm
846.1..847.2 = 0.02 nm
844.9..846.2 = -0.01 nm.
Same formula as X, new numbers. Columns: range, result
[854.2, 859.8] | 7.547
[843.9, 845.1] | 8.18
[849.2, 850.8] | 8.191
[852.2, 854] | 7.676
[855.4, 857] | 7.632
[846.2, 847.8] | 7.987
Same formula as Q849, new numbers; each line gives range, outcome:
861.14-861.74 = 7.75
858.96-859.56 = 7.77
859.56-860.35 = 8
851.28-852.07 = 8.04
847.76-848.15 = 7.64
